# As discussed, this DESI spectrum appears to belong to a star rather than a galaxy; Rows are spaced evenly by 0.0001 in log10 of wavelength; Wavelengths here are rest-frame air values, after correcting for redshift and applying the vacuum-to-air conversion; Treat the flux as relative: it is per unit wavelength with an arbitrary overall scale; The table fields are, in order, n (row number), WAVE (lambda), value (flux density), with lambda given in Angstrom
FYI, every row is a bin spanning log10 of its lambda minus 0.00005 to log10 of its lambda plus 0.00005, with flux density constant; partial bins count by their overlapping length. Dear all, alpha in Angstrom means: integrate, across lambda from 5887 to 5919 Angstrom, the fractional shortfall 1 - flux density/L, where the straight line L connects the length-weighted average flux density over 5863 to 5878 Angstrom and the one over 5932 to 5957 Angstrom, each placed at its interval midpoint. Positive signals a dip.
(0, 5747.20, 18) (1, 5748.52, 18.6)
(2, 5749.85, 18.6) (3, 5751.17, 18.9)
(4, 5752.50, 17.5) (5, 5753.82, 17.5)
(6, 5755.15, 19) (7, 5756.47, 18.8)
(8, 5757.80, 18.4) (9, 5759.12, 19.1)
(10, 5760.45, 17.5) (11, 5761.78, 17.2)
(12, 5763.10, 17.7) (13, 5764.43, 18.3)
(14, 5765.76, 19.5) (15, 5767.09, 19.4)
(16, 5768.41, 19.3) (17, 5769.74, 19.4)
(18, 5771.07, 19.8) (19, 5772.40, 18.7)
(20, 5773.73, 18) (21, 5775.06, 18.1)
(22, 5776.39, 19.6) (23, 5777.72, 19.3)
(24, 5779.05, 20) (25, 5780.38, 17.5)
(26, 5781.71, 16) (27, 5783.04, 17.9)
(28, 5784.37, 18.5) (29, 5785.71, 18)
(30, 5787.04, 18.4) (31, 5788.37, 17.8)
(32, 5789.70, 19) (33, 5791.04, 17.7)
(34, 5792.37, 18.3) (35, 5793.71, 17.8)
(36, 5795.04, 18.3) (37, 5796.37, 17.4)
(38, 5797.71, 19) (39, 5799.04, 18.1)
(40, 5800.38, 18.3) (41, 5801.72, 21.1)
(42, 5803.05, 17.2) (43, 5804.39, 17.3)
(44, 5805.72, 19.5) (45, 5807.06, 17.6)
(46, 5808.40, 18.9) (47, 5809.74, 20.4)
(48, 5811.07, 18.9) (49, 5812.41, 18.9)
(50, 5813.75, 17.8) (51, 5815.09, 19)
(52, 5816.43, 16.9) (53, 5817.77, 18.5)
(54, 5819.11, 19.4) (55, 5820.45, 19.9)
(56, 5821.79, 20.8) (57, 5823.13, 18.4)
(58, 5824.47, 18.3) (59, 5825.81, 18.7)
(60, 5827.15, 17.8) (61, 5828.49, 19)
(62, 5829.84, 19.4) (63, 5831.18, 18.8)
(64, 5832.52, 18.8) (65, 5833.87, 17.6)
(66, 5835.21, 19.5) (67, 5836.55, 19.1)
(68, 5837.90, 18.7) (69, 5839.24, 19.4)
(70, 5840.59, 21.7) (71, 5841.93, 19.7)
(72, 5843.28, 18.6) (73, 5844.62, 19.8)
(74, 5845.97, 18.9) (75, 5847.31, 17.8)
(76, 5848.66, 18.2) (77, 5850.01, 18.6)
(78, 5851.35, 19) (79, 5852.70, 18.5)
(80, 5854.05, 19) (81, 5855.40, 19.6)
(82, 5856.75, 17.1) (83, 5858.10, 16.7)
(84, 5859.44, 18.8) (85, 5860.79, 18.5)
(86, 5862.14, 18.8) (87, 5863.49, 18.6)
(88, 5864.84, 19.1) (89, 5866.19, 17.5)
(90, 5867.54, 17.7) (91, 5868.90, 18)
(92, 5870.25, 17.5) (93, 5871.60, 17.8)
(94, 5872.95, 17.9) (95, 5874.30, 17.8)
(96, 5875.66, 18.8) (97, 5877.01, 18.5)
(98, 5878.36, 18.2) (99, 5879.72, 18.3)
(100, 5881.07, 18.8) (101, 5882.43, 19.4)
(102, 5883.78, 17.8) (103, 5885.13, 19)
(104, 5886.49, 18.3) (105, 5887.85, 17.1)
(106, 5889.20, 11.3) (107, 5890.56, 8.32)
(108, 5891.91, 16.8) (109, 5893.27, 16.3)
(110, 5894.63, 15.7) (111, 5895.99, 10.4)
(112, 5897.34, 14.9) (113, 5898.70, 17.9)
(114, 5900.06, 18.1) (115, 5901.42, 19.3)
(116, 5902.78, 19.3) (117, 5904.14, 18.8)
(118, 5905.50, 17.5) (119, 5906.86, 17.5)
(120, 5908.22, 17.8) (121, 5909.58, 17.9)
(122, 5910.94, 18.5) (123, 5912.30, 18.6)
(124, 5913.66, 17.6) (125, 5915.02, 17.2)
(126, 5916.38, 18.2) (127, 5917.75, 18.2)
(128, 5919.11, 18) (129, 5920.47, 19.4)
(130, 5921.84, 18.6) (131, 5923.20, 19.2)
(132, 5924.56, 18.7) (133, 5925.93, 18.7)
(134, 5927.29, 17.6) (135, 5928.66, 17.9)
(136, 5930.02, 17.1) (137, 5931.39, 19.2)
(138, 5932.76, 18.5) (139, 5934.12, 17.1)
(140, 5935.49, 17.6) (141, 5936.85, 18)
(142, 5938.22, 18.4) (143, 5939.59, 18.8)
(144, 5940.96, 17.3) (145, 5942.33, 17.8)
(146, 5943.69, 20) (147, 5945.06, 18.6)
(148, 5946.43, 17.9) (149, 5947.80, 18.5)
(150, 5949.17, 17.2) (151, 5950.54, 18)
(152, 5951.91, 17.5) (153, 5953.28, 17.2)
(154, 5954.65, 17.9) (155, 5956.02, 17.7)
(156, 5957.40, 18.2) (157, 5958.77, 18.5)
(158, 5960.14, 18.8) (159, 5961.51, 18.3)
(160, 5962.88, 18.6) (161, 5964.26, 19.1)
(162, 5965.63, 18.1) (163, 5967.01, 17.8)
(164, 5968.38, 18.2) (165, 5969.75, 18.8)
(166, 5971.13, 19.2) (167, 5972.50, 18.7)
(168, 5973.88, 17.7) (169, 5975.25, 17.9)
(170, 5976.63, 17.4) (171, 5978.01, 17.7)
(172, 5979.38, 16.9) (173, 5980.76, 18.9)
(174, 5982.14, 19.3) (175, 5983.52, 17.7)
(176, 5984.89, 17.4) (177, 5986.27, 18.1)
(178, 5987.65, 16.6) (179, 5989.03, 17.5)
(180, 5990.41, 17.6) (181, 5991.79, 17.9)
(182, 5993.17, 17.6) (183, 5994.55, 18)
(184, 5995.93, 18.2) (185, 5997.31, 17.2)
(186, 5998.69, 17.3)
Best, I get 2.4 Angstrom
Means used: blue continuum 18.1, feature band 16.7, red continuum 18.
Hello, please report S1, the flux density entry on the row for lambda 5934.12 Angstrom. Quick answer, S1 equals 17.1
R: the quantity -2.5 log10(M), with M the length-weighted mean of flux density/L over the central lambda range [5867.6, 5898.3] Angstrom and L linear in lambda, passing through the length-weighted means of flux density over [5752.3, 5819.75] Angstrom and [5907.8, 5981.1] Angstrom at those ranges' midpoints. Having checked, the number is 0.10 mag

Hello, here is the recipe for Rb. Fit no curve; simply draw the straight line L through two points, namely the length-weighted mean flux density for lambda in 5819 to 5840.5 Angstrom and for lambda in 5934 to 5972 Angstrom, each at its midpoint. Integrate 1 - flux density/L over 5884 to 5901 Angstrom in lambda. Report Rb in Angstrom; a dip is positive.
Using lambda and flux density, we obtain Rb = 2.9 Angstrom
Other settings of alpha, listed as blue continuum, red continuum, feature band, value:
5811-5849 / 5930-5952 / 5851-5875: 0.6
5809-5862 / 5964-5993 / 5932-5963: 0.1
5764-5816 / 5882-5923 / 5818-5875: -2.7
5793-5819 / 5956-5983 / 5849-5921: 3.0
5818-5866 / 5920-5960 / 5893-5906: 1.1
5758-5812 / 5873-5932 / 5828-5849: -1.2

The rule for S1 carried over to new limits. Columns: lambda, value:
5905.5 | 17.5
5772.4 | 18.7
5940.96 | 17.3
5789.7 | 19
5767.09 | 19.4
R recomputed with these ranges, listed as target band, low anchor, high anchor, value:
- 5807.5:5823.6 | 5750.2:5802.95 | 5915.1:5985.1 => -0.03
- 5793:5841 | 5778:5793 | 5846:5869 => -0.03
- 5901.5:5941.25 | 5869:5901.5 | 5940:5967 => -0.04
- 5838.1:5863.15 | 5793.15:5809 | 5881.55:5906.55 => -0.09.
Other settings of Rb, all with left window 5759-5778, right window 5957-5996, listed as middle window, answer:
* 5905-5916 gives 0.3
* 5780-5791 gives 0.4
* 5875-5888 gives -0.1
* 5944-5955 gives 0.2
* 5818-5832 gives -0.4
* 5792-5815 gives 0.1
